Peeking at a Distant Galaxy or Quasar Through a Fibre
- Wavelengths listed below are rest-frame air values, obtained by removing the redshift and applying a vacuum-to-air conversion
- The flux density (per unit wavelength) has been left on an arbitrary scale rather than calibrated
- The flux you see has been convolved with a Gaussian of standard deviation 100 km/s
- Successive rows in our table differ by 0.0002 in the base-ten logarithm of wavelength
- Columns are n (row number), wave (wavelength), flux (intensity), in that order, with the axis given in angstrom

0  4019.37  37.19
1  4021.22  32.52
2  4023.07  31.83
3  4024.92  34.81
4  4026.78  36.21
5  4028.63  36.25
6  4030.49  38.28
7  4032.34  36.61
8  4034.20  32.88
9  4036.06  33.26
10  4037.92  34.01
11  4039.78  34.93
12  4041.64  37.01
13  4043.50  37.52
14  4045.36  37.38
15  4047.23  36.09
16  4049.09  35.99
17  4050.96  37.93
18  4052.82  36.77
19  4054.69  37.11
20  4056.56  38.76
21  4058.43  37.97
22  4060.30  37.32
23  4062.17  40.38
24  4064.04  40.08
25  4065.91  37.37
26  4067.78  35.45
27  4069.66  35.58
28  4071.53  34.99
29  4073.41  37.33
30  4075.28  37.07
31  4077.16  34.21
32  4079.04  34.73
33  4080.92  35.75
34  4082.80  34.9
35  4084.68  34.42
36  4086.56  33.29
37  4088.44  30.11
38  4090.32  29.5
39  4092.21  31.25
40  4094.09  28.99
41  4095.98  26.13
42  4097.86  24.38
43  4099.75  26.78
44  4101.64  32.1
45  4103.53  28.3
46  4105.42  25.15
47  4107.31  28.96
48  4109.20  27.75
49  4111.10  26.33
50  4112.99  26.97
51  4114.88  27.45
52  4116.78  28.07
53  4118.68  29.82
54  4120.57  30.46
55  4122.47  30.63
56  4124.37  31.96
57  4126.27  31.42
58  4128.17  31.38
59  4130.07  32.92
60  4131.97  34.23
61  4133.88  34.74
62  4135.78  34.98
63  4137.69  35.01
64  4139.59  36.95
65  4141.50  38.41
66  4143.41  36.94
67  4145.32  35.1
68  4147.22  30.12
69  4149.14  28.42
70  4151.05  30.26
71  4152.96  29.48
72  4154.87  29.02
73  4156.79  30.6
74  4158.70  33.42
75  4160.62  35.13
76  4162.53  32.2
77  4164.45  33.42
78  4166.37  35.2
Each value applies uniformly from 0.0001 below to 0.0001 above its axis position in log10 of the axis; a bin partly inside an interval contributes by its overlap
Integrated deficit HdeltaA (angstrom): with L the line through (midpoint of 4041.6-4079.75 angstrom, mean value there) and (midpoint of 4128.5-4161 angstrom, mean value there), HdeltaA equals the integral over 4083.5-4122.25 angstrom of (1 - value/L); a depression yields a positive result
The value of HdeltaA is 6.9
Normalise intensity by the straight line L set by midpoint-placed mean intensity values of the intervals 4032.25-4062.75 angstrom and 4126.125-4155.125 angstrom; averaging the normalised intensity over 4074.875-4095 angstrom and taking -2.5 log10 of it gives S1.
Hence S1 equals 0.07 mag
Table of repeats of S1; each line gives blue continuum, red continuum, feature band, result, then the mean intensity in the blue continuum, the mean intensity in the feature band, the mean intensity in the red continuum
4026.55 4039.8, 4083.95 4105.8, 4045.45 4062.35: -0.129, 35.3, 37.4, 29.3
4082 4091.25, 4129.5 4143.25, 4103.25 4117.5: 0.234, 32.4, 27.3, 35.5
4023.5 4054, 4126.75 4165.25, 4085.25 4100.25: 0.189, 35.9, 29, 33.1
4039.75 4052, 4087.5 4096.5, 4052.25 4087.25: -0.112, 36.8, 36.5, 29.3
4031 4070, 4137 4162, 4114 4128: 0.135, 36.7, 30.1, 33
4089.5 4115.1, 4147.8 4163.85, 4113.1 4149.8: -0.099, 27.9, 32.5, 31.1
